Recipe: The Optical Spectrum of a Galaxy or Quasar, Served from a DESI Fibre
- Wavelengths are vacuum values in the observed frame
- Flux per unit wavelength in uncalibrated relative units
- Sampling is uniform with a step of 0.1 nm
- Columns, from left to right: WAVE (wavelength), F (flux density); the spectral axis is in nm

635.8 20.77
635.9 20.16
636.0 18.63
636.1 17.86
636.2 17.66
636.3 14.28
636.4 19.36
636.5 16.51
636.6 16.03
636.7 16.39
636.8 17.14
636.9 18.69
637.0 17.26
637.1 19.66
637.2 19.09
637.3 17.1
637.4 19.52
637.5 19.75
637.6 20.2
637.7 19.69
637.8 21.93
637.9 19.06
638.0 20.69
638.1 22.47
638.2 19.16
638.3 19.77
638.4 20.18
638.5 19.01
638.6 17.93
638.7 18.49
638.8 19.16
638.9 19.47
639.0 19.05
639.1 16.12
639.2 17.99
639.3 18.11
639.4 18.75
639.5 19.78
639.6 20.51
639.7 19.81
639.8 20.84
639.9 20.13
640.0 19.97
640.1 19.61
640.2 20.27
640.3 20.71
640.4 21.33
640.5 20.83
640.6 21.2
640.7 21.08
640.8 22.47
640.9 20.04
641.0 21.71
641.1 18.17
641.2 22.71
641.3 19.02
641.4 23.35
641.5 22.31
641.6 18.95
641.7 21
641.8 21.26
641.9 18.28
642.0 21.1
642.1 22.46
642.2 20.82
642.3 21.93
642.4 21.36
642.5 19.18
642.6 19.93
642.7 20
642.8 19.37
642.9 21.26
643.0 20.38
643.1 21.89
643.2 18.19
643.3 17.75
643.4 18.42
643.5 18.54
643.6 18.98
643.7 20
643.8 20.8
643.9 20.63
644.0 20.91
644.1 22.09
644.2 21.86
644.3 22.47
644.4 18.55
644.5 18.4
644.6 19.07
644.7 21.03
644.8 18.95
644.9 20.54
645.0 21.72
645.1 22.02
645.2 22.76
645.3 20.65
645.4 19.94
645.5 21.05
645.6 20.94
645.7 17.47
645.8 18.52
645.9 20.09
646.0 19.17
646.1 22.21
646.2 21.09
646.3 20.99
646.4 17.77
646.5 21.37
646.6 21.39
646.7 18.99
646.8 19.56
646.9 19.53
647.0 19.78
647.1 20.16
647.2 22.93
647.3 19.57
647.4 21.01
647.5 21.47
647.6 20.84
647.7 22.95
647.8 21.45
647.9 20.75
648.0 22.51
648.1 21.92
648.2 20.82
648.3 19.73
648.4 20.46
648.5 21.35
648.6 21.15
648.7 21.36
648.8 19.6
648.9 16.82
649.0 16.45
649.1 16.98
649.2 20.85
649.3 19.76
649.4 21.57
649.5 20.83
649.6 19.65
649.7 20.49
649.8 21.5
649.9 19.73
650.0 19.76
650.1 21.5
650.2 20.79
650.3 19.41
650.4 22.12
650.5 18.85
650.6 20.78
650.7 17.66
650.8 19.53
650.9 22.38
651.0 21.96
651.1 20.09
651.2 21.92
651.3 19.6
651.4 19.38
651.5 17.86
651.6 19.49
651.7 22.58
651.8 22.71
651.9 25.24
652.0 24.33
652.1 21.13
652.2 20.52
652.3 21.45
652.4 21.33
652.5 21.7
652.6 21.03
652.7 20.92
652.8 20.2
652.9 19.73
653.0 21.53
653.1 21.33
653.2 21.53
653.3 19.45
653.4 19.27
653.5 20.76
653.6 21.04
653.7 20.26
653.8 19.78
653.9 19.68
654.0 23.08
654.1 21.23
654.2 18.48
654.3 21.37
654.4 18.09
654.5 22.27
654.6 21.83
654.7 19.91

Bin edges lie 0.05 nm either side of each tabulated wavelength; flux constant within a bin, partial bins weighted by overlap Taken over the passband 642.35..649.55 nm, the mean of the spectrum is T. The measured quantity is 20.3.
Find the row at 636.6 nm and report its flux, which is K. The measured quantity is 16.03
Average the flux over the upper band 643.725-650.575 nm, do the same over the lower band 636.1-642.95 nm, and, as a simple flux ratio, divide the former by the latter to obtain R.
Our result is 1.04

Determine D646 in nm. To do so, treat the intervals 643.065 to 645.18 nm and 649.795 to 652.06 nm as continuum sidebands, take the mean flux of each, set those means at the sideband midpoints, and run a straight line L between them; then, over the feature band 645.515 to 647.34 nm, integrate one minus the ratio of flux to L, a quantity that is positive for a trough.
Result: 0.02 nm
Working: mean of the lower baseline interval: 20.2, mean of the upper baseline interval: 20.8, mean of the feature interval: 20.1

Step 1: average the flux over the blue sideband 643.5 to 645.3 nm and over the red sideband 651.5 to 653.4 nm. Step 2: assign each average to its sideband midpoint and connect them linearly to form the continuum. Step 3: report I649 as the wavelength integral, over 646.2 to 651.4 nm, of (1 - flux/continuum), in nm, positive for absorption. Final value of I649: 0.14 nm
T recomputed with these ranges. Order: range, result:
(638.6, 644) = 20.1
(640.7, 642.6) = 20.9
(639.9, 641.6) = 20.8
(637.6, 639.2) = 19.5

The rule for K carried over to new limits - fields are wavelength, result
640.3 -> 20.71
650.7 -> 17.66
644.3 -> 22.47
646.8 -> 19.56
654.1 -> 21.23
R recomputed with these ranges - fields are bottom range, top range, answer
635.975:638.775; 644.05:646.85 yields 1.09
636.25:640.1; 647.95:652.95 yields 1.09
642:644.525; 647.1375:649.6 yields 1.01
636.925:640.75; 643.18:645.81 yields 1.03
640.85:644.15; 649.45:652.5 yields 1.02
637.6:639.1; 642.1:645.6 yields 1.04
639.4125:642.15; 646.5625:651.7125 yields 0.98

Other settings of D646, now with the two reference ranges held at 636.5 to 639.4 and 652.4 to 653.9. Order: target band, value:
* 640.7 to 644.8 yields -0.21 nm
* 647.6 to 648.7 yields -0.07 nm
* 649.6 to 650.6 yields -0.01 nm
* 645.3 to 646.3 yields -0.02 nm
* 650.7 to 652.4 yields -0.06 nm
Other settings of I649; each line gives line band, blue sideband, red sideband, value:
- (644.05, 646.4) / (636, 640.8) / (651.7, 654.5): -0.05 nm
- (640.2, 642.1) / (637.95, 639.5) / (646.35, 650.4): -0.14 nm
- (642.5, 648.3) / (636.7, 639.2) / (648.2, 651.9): -0.17 nm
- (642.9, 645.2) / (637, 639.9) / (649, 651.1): -0.05 nm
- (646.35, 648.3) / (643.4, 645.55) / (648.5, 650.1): -0.06 nm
